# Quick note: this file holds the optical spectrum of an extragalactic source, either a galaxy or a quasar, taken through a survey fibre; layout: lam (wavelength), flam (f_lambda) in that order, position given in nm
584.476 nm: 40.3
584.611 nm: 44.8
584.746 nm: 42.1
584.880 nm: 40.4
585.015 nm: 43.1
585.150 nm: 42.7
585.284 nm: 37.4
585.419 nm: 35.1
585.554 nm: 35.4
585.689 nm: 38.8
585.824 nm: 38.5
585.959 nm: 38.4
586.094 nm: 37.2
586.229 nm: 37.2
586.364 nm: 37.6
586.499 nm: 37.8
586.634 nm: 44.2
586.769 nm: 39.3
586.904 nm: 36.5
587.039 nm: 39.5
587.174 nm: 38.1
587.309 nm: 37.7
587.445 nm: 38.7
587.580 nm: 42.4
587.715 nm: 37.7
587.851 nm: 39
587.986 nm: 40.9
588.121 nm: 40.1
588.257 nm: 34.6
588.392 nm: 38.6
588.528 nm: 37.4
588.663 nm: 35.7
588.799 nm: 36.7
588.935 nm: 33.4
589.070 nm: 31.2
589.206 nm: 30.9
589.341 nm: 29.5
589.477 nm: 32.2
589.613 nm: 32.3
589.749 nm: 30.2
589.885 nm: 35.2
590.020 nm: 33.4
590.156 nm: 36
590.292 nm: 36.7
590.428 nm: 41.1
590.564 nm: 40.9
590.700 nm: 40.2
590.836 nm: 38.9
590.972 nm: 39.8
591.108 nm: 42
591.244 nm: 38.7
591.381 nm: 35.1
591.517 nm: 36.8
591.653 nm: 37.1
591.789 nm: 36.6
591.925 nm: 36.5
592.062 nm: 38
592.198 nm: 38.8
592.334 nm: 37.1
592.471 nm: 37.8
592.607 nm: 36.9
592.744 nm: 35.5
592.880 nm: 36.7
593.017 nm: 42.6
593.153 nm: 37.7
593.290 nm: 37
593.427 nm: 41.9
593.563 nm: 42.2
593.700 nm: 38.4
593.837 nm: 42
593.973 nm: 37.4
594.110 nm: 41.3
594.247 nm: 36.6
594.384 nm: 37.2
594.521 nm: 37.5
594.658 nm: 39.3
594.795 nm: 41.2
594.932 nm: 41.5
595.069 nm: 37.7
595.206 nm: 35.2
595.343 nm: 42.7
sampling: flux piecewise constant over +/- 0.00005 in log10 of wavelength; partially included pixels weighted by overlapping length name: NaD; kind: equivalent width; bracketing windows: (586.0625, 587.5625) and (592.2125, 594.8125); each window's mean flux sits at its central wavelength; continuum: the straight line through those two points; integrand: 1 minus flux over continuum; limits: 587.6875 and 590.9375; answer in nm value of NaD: 0.23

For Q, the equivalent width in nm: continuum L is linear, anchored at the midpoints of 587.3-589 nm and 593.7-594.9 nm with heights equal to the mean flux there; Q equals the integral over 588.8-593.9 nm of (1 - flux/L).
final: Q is 0.21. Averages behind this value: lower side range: 37.9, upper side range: 39.1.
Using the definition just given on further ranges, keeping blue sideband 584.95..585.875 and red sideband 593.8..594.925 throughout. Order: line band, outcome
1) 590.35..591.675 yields -0.01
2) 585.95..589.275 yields 0.10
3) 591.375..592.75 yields 0.07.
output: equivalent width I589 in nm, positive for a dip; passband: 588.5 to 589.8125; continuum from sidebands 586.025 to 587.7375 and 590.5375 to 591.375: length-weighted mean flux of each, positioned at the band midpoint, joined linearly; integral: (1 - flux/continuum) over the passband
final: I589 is 0.215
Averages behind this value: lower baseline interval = 38.8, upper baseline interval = 39.6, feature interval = 32.8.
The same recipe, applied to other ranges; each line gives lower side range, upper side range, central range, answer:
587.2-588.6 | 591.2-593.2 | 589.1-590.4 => 0.171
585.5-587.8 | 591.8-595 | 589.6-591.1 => 0.057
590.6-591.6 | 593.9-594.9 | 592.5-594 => -0.006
